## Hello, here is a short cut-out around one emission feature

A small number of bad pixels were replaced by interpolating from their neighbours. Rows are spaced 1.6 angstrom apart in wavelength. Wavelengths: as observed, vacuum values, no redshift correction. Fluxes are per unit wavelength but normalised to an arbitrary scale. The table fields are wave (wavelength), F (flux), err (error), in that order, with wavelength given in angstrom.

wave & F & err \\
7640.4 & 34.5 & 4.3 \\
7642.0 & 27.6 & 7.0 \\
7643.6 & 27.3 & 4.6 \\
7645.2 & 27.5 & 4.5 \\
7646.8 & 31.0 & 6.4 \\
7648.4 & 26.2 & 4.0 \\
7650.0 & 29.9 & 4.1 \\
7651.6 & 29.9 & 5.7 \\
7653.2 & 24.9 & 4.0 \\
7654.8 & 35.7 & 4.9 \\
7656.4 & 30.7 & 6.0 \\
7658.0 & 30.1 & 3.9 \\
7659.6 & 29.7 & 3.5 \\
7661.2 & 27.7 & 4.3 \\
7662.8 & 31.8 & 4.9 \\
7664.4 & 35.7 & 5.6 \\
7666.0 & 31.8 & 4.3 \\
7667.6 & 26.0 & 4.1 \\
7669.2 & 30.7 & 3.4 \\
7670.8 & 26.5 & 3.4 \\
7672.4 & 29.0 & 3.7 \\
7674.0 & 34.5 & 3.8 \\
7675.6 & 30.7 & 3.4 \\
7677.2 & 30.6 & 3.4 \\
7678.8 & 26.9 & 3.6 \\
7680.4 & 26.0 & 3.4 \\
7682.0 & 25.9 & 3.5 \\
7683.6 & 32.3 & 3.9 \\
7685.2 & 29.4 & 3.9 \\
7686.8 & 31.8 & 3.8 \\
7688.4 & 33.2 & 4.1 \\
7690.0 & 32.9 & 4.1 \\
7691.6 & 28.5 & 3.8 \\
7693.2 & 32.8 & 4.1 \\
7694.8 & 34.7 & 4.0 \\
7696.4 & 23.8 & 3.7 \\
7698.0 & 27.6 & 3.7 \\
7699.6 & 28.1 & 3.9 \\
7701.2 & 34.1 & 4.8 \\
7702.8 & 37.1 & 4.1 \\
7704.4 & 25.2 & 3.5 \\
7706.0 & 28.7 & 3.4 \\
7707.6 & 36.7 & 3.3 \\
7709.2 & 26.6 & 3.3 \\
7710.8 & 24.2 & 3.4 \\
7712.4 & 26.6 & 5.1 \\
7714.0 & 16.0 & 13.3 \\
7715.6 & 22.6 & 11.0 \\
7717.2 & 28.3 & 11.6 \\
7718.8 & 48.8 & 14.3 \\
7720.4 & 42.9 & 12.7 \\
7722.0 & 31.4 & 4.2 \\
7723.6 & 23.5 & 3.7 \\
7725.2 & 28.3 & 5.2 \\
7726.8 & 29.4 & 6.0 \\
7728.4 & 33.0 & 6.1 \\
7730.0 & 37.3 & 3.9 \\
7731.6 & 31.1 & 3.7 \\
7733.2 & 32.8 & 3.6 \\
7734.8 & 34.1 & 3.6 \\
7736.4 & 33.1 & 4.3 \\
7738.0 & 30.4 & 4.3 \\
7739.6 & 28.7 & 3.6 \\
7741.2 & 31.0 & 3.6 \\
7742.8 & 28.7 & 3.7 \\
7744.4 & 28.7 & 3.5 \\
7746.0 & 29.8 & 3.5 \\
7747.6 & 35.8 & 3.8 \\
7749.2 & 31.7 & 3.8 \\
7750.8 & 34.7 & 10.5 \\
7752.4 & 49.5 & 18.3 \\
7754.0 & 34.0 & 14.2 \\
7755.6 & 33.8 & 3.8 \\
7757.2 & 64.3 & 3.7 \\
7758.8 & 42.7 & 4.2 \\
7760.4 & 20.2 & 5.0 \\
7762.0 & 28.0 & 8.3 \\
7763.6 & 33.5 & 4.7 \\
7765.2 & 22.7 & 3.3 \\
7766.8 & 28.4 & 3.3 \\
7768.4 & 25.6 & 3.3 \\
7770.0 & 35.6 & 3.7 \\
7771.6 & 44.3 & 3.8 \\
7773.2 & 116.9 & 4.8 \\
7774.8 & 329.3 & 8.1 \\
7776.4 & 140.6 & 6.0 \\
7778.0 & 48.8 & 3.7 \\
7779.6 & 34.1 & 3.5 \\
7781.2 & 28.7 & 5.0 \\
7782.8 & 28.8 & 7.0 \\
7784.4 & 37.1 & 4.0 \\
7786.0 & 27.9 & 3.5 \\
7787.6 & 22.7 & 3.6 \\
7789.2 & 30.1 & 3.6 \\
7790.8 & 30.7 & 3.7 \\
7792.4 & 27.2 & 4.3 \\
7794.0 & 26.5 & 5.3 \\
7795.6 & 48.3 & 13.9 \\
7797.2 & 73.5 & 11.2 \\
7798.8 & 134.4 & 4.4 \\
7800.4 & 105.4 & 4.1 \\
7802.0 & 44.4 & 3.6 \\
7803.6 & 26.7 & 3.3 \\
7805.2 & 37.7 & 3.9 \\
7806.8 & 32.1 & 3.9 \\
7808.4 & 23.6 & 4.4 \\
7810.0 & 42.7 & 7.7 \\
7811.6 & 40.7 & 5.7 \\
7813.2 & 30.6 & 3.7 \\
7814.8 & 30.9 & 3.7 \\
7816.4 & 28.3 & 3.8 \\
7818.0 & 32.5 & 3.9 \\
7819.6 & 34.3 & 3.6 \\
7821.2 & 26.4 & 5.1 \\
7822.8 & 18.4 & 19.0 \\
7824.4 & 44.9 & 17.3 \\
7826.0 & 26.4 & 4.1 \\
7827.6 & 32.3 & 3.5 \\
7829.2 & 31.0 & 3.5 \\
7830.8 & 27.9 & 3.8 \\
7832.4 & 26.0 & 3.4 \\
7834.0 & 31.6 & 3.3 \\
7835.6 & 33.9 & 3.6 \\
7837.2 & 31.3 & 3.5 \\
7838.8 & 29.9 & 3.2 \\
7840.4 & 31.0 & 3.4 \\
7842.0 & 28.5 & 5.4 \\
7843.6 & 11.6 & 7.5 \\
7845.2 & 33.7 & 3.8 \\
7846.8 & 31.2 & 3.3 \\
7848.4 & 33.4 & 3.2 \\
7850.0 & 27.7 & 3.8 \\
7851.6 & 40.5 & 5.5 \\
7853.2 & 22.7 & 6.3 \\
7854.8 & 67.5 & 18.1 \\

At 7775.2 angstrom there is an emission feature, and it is H-alpha 6563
